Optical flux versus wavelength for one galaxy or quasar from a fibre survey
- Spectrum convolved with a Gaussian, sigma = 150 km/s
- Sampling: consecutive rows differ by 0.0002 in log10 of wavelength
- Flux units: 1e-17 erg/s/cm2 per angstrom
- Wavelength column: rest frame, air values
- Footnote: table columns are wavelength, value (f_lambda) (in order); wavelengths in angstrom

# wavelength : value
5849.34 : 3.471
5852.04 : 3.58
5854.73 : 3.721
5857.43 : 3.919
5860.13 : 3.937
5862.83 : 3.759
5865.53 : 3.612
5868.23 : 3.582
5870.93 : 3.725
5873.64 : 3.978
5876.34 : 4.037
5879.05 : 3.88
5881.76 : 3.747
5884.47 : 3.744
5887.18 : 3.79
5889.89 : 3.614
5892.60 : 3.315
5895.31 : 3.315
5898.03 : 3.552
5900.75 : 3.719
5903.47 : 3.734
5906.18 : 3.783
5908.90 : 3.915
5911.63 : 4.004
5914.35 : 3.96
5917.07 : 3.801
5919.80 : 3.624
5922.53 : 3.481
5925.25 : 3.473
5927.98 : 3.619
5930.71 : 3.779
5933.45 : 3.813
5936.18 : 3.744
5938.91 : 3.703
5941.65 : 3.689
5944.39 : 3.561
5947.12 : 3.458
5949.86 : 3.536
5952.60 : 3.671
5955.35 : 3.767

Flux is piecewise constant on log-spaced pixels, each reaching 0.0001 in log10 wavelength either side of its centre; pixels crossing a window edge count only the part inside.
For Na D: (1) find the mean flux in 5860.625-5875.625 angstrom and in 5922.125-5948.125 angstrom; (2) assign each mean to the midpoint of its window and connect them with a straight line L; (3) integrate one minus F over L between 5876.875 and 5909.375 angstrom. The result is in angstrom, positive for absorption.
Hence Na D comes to 0.3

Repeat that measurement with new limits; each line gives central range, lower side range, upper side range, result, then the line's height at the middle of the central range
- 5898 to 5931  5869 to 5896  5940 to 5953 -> -0.73 angstrom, 3.65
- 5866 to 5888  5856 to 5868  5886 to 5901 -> -0.83 angstrom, 3.67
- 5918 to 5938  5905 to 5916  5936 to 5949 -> 0.52 angstrom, 3.75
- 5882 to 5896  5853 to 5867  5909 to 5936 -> 0.67 angstrom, 3.76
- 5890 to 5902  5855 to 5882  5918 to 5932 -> 0.72 angstrom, 3.71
